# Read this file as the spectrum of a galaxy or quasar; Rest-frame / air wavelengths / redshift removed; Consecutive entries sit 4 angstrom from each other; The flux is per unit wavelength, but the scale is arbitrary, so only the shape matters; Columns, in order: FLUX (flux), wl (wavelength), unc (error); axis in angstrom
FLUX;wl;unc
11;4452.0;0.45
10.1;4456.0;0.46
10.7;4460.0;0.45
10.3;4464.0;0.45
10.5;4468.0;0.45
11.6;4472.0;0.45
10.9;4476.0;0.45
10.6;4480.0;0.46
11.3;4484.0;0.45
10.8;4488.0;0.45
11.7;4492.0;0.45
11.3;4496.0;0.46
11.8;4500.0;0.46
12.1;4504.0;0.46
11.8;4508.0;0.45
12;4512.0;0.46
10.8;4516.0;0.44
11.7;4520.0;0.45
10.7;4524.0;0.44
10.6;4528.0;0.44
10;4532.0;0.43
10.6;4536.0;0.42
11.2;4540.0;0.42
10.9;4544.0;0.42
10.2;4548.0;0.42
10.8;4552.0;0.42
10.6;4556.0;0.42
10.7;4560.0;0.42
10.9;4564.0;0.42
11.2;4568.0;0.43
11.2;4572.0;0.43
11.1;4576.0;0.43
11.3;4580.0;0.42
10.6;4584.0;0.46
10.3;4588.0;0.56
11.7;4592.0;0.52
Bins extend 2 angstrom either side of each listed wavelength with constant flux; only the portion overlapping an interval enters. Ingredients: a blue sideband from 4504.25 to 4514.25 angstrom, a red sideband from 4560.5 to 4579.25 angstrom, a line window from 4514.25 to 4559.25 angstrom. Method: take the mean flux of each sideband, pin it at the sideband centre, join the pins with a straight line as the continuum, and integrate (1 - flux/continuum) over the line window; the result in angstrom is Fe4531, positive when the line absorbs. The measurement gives 3.1 angstrom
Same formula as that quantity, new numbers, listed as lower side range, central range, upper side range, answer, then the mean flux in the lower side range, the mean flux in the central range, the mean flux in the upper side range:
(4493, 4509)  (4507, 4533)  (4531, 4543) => 0.20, 11.7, 11.1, 10.7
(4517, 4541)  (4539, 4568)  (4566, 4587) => 0.38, 10.8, 10.8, 11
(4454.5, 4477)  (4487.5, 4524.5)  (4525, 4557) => -3.06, 10.7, 11.5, 10.6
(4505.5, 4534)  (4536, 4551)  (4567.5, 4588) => 0.42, 11.1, 10.7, 11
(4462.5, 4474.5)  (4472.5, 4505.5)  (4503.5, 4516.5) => -0.12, 10.8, 11.3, 11.7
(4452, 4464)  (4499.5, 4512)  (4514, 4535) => -1.47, 10.5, 11.9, 10.8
